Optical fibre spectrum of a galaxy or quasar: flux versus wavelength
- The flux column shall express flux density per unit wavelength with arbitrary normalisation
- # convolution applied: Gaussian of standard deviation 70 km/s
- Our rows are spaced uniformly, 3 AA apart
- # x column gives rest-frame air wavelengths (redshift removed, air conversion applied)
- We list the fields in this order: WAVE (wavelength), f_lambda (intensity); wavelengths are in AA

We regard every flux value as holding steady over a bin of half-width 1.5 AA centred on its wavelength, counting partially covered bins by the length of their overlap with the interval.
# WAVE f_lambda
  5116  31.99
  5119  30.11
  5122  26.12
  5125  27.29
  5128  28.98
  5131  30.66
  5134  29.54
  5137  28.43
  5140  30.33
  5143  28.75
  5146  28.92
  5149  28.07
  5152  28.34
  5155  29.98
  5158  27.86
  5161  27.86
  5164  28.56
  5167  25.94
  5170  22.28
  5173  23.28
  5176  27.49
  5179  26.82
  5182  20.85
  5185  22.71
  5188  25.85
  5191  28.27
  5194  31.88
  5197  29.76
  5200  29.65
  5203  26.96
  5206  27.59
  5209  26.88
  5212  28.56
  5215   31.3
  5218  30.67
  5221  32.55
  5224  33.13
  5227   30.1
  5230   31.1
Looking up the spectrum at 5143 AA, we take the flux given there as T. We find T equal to 28.75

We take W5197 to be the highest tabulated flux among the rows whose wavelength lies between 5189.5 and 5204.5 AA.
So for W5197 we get 31.88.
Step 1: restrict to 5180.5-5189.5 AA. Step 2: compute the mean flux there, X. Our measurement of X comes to 23.1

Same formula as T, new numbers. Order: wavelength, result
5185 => 22.71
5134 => 29.54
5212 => 28.56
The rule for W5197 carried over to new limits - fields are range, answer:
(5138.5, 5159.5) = 30.33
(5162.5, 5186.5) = 28.56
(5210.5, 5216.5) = 31.3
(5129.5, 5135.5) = 30.66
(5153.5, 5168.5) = 29.98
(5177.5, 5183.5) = 26.82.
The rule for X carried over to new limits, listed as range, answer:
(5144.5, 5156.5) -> 28.8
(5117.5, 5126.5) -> 27.8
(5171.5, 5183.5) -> 24.6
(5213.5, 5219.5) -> 31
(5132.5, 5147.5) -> 29.2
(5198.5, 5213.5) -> 27.9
